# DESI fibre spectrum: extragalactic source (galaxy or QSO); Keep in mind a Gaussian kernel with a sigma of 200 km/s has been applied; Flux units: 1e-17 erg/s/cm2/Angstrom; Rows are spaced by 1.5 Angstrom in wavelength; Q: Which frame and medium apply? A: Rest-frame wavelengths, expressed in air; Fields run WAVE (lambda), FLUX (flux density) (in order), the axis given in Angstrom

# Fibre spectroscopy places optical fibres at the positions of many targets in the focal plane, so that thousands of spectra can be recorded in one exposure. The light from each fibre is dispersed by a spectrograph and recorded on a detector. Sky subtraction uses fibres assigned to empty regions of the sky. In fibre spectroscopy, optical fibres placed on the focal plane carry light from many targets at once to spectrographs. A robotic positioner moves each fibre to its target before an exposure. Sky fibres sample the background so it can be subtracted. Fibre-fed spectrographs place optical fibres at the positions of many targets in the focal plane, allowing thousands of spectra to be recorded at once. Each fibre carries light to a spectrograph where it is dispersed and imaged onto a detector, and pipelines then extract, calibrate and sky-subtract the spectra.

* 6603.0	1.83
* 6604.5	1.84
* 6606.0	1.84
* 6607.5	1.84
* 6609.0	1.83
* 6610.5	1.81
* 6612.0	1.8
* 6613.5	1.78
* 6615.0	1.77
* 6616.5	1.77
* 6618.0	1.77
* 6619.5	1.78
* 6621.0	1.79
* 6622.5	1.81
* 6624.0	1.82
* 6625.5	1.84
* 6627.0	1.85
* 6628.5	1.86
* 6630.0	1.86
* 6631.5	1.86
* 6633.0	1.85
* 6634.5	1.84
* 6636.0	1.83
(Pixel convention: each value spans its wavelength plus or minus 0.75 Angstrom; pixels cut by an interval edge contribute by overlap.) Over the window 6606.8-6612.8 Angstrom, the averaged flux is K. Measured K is 1.82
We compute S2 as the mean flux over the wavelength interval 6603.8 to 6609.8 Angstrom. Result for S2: 1.84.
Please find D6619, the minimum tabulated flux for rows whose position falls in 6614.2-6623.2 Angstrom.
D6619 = 1.77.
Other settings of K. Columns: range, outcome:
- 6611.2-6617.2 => 1.78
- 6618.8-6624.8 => 1.8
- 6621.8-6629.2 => 1.84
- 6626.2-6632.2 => 1.86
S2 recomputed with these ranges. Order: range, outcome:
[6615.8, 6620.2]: 1.77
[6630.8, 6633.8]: 1.85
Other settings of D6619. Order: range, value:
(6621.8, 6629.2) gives 1.81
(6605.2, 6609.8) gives 1.83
